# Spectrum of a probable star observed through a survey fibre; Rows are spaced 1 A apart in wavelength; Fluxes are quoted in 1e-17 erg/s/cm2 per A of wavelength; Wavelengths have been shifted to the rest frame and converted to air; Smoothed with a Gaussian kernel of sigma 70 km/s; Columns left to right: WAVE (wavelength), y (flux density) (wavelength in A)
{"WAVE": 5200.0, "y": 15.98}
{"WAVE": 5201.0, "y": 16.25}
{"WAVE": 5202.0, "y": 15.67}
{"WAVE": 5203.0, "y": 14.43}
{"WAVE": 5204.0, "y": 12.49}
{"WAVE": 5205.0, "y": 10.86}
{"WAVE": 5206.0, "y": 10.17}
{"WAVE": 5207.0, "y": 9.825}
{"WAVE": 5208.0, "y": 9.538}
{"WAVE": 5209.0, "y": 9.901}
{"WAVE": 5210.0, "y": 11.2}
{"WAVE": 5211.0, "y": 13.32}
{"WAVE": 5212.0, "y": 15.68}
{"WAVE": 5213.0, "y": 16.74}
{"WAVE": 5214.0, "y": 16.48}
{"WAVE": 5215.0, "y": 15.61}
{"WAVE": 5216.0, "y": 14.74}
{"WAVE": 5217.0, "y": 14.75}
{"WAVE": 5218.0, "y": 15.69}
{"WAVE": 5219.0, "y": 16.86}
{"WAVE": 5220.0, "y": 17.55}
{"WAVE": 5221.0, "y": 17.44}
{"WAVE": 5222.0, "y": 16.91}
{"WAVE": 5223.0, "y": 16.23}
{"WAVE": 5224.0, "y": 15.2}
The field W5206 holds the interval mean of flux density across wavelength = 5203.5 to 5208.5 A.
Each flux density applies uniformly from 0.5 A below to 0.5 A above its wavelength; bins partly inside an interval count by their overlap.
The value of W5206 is 10.6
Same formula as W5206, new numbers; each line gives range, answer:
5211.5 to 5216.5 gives 15.8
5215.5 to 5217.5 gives 14.7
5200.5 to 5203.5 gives 15.5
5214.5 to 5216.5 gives 15.2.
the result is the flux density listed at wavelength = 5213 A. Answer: 16.74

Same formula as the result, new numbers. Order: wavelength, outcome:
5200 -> 15.98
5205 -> 10.86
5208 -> 9.538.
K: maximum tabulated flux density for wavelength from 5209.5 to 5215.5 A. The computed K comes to 16.74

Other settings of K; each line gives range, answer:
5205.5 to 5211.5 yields 13.32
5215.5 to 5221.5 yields 17.55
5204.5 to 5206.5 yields 10.86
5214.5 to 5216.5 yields 15.61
